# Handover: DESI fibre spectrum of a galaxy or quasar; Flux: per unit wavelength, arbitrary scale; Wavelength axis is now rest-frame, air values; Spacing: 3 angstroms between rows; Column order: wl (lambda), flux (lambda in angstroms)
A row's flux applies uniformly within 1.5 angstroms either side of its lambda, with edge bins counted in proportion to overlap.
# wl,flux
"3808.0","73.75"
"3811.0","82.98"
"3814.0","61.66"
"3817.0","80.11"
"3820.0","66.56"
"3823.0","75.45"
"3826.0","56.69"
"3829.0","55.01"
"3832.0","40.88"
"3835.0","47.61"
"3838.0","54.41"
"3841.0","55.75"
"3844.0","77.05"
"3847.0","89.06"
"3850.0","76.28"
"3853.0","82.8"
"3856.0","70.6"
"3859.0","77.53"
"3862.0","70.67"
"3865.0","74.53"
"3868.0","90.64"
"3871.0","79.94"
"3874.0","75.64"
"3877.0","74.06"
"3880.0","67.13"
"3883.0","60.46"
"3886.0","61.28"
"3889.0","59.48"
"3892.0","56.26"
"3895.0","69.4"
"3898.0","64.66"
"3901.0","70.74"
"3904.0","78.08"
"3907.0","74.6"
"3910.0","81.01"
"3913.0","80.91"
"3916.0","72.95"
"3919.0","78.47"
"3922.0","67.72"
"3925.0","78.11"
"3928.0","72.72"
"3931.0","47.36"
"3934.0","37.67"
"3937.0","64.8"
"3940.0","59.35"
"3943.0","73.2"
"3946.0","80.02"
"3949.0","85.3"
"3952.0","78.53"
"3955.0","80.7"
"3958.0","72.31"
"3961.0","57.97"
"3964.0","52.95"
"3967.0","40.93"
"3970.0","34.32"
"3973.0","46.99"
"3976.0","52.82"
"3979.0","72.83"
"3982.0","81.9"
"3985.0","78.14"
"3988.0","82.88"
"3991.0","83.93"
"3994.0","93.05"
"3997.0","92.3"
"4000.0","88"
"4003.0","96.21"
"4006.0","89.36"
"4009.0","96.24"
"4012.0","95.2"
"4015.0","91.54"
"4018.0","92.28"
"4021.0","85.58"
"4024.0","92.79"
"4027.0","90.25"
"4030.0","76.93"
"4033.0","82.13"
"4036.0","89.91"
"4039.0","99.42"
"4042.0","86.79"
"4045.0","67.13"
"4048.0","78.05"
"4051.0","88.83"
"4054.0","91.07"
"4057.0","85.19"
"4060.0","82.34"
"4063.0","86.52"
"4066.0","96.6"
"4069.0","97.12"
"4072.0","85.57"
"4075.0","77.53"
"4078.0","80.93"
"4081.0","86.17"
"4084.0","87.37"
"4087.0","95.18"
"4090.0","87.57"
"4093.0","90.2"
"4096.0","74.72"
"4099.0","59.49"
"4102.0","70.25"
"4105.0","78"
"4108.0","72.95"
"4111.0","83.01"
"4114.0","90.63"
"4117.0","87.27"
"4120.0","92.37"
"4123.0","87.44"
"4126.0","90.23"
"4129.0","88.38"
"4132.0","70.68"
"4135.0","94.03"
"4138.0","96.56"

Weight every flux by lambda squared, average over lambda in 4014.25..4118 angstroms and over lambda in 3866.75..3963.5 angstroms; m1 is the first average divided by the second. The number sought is 1.30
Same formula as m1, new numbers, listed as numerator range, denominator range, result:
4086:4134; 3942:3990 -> 1.32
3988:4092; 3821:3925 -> 1.37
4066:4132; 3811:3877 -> 1.36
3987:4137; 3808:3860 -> 1.43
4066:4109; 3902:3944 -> 1.29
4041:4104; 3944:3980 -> 1.40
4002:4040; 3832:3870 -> 1.38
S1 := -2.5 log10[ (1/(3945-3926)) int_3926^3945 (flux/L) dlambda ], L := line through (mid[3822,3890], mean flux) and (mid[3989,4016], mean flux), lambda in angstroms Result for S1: 0.32 mag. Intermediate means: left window 68.4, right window 91.6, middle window 60.2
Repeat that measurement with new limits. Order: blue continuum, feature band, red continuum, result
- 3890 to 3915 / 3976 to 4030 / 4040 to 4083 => -0.09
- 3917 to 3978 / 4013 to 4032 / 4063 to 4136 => -0.20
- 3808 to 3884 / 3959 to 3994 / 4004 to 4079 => 0.27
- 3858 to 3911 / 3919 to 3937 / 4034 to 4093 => 0.20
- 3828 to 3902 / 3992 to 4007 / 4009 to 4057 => -0.10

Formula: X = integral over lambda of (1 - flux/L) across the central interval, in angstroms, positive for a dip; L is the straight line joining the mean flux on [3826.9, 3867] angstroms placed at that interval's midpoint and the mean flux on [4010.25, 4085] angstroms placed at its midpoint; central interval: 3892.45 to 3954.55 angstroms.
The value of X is 3.3 angstroms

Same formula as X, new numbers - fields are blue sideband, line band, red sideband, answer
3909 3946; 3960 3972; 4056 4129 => 4.3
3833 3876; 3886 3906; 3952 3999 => 1.4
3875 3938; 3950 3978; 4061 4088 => 6.0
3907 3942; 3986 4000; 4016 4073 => -1.6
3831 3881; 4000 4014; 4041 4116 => -2.5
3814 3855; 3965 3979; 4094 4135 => 5.0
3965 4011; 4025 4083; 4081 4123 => -4.6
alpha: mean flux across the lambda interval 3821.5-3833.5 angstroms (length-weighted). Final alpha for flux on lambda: 57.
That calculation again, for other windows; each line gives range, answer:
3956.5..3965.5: 61.1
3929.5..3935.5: 42.5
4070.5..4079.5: 81.3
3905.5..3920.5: 77.6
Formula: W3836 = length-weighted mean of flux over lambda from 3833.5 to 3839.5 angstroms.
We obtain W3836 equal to 51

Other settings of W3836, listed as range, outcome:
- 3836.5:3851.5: 70.5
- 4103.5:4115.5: 81.1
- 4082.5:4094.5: 90.1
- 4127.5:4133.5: 79.5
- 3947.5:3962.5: 75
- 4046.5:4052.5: 83.4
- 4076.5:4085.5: 84.8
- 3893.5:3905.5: 70.7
